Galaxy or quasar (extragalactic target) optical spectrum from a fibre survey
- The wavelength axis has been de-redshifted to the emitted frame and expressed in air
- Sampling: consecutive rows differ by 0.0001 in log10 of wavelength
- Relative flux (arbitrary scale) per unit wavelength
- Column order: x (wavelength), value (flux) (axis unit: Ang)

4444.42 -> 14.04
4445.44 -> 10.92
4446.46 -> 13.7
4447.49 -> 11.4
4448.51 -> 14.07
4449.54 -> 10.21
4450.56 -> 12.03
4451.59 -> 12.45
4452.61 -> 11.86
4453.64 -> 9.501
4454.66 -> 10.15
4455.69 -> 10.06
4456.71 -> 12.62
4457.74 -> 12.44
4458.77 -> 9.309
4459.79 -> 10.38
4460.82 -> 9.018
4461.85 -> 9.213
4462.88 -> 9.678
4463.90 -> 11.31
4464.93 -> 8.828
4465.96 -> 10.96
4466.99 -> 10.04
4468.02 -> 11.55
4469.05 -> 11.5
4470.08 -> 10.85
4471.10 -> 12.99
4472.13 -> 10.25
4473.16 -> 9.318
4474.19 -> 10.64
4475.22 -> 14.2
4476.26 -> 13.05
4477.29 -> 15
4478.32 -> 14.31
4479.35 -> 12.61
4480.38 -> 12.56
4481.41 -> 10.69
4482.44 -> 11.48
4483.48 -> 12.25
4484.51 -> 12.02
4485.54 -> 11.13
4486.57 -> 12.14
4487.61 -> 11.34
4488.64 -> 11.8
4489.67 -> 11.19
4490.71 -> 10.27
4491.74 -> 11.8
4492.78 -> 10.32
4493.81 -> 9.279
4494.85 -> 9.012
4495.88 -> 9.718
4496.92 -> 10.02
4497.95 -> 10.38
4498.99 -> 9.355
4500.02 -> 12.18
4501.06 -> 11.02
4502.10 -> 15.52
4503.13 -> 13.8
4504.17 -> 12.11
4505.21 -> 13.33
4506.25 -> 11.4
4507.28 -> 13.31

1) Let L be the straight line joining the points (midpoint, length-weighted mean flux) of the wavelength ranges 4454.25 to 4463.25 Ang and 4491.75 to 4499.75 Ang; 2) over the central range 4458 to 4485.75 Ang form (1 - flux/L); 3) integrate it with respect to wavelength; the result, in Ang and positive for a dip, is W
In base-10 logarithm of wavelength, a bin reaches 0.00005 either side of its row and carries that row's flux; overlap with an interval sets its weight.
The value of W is -3.1 Ang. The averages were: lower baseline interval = 10.3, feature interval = 11.3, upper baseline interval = 9.94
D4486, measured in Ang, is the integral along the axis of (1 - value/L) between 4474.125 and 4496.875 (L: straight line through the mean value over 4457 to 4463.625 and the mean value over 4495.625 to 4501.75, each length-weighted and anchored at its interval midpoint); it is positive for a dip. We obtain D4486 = -2.7 Ang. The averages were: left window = 10.1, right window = 10.6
